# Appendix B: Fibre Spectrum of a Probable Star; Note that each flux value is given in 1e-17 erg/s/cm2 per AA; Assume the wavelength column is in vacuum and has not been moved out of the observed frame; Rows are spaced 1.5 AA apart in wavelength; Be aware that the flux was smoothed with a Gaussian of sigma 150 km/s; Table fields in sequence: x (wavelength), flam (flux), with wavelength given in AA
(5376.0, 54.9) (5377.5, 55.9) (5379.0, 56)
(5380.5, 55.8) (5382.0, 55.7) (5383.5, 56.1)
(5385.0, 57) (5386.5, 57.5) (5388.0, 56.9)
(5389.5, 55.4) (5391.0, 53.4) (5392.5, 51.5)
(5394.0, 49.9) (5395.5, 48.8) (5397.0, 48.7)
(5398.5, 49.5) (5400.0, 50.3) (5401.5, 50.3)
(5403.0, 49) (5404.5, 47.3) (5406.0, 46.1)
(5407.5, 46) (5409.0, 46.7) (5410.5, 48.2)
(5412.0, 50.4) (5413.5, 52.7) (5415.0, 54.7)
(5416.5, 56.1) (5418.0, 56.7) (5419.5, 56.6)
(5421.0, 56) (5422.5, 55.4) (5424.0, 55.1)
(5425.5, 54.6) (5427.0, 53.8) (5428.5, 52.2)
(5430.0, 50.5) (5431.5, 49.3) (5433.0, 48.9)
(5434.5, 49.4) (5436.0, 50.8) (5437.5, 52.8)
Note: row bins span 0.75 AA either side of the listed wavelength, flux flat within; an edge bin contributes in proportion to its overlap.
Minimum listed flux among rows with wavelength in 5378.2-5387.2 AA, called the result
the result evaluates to 55.7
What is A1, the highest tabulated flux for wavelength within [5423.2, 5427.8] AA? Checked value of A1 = 55.1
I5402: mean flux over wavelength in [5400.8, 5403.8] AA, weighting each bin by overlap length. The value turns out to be 49.6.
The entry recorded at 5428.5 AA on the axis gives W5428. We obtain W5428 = 52.2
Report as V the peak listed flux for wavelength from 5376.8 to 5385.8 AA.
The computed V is 57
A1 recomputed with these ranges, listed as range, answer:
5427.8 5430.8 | 52.2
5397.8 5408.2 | 50.3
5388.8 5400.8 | 55.4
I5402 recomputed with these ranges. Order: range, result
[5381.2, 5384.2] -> 55.9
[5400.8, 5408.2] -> 47.7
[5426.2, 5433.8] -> 51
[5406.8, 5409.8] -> 46.4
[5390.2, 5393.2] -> 52.5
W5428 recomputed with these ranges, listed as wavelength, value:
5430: 50.5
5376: 54.9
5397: 48.7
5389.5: 55.4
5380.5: 55.8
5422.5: 55.4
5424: 55.1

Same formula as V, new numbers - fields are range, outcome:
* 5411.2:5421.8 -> 56.7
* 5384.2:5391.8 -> 57.5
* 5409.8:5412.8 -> 50.4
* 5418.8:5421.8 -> 56.6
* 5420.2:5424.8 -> 56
